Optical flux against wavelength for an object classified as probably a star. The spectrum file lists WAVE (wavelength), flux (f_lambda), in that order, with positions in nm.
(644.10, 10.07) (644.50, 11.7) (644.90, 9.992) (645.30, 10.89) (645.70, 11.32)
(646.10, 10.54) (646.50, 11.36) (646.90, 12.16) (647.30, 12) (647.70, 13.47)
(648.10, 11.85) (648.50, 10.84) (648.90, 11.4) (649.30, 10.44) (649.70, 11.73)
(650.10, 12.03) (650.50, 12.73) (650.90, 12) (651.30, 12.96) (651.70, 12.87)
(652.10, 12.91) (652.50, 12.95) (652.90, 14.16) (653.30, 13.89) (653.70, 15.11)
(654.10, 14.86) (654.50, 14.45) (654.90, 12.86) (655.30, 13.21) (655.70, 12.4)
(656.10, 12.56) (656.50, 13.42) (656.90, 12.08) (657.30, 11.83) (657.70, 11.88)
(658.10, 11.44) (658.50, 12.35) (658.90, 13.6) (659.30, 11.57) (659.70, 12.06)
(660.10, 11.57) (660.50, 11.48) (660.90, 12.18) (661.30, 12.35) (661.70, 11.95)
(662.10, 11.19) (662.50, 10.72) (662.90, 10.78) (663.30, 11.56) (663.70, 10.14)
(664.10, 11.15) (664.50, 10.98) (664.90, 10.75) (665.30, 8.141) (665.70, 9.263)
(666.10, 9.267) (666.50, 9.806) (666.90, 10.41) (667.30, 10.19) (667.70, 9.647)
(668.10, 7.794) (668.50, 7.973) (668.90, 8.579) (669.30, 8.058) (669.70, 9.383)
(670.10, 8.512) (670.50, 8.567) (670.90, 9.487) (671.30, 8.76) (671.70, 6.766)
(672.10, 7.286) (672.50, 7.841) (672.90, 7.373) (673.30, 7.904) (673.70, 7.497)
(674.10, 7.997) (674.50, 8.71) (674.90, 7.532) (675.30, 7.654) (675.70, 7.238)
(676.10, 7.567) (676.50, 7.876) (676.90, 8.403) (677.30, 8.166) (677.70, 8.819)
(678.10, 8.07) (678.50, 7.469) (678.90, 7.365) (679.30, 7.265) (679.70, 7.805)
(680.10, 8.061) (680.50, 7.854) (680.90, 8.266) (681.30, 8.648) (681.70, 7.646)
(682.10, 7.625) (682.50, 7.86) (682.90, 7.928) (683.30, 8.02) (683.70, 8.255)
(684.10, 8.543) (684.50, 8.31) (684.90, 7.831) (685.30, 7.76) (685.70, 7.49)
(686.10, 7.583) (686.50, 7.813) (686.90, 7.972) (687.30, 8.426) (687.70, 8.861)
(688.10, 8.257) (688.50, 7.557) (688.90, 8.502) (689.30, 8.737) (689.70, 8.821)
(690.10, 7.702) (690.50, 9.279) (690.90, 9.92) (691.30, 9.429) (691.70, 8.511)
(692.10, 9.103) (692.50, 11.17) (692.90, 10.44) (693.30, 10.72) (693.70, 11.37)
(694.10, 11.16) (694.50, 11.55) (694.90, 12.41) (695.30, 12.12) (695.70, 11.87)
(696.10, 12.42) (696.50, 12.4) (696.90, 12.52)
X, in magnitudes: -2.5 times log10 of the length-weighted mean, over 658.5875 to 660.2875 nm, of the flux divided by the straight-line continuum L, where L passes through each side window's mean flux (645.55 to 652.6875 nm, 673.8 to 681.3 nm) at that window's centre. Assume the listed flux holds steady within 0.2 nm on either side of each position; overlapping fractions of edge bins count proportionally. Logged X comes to -0.16 mag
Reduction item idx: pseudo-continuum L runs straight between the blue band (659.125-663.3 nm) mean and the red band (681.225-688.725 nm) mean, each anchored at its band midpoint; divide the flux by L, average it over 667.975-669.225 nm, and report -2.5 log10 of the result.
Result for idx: 0.275 mag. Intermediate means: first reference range 11.6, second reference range 8.01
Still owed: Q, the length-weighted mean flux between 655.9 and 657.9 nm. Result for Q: 12.4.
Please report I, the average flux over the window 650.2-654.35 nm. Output 13.4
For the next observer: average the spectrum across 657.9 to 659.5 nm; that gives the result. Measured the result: 12.2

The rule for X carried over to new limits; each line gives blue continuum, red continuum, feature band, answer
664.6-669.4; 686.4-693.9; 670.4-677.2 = 0.16 mag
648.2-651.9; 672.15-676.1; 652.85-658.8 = -0.20 mag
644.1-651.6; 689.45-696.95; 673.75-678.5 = 0.35 mag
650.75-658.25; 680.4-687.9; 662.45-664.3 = 0.07 mag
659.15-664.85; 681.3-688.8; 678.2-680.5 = 0.16 mag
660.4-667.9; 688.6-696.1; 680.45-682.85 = 0.28 mag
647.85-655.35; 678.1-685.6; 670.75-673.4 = 0.20 mag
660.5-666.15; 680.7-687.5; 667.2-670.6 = 0.16 mag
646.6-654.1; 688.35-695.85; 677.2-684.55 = 0.32 mag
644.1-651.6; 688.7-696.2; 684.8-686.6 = 0.33 mag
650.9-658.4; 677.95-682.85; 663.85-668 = 0.09 mag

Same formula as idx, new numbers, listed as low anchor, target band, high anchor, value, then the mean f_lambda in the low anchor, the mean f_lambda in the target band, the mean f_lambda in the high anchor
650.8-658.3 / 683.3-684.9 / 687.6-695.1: 0.24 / 13.1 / 8.26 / 9.67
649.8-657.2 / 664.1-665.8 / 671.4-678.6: 0.04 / 13.2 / 9.97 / 7.81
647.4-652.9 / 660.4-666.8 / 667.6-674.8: -0.11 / 12.2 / 10.7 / 8.2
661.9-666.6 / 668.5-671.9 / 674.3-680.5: 0.09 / 10.3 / 8.48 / 7.87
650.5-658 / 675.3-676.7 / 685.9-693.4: 0.35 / 13.1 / 7.57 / 8.86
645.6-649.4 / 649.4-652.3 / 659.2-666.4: -0.09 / 11.6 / 12.4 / 10.9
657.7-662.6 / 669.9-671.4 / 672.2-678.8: 0.04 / 11.9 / 8.84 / 7.87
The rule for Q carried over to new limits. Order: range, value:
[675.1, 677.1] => 7.75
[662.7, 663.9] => 10.8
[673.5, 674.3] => 7.75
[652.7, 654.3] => 14.5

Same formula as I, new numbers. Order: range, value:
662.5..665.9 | 10.4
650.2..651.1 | 12.3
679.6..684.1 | 8.03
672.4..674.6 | 7.85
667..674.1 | 8.35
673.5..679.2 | 7.87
